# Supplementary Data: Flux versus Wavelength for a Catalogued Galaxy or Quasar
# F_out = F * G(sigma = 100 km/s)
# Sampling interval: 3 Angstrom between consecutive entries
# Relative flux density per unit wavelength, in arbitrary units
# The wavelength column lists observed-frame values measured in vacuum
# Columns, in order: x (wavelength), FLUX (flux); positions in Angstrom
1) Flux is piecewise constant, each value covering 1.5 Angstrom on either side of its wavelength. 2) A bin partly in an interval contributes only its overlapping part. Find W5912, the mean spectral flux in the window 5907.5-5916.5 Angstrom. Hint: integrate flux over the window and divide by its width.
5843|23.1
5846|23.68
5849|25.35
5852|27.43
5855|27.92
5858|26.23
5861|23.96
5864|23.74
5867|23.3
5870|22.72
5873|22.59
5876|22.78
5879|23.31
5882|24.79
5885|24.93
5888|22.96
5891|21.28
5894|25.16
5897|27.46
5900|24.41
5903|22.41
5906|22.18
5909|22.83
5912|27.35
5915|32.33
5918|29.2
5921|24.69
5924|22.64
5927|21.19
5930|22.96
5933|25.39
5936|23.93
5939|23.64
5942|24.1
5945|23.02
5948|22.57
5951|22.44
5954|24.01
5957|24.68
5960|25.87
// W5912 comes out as 27.5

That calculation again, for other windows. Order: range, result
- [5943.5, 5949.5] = 22.8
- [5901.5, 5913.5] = 23.7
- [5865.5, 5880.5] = 22.9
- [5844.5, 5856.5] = 26.1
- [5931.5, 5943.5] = 24.3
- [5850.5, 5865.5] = 25.9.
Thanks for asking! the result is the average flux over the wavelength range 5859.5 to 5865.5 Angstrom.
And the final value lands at 23.8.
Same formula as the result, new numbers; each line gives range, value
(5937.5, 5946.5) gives 23.6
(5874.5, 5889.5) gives 23.8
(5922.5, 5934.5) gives 23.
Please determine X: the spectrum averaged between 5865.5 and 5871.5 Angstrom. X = 23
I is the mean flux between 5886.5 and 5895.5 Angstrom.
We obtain 23.1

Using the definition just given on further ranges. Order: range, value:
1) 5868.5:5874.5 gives 22.7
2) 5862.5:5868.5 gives 23.5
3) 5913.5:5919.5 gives 30.8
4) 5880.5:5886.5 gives 24.9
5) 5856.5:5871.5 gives 24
